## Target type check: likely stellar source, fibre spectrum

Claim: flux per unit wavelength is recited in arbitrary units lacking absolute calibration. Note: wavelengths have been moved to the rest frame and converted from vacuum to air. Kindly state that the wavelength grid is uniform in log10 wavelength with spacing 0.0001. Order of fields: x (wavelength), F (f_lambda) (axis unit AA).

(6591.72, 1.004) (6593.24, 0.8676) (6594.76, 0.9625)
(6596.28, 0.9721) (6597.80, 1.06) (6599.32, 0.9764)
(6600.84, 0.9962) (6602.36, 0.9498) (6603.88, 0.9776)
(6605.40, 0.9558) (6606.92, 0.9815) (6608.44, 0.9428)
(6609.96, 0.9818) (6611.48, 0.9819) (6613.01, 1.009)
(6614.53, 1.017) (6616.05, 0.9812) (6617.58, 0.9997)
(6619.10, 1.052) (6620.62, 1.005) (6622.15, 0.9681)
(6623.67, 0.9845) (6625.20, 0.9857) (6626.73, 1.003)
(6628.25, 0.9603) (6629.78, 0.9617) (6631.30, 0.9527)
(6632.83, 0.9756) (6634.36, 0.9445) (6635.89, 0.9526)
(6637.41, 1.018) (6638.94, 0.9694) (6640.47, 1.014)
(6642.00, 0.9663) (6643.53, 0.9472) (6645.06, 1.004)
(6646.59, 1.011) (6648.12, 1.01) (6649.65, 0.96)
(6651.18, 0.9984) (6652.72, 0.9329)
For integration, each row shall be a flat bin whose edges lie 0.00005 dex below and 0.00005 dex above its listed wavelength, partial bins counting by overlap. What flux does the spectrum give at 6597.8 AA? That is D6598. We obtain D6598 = 1.06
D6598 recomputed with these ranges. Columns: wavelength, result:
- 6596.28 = 0.9721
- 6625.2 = 0.9857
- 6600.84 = 0.9962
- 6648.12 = 1.01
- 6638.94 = 0.9694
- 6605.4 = 0.9558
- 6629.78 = 0.9617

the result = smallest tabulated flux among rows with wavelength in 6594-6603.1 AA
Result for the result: 0.9498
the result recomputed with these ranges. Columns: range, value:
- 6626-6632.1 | 0.9527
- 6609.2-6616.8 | 0.9812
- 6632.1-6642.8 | 0.9445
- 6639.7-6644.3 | 0.9472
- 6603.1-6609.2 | 0.9428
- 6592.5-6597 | 0.8676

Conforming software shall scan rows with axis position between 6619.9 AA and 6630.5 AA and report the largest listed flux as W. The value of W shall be 1.005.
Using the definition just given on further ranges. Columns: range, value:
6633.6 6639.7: 1.018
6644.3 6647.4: 1.011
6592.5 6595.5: 0.9625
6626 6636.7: 1.003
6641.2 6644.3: 0.9663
